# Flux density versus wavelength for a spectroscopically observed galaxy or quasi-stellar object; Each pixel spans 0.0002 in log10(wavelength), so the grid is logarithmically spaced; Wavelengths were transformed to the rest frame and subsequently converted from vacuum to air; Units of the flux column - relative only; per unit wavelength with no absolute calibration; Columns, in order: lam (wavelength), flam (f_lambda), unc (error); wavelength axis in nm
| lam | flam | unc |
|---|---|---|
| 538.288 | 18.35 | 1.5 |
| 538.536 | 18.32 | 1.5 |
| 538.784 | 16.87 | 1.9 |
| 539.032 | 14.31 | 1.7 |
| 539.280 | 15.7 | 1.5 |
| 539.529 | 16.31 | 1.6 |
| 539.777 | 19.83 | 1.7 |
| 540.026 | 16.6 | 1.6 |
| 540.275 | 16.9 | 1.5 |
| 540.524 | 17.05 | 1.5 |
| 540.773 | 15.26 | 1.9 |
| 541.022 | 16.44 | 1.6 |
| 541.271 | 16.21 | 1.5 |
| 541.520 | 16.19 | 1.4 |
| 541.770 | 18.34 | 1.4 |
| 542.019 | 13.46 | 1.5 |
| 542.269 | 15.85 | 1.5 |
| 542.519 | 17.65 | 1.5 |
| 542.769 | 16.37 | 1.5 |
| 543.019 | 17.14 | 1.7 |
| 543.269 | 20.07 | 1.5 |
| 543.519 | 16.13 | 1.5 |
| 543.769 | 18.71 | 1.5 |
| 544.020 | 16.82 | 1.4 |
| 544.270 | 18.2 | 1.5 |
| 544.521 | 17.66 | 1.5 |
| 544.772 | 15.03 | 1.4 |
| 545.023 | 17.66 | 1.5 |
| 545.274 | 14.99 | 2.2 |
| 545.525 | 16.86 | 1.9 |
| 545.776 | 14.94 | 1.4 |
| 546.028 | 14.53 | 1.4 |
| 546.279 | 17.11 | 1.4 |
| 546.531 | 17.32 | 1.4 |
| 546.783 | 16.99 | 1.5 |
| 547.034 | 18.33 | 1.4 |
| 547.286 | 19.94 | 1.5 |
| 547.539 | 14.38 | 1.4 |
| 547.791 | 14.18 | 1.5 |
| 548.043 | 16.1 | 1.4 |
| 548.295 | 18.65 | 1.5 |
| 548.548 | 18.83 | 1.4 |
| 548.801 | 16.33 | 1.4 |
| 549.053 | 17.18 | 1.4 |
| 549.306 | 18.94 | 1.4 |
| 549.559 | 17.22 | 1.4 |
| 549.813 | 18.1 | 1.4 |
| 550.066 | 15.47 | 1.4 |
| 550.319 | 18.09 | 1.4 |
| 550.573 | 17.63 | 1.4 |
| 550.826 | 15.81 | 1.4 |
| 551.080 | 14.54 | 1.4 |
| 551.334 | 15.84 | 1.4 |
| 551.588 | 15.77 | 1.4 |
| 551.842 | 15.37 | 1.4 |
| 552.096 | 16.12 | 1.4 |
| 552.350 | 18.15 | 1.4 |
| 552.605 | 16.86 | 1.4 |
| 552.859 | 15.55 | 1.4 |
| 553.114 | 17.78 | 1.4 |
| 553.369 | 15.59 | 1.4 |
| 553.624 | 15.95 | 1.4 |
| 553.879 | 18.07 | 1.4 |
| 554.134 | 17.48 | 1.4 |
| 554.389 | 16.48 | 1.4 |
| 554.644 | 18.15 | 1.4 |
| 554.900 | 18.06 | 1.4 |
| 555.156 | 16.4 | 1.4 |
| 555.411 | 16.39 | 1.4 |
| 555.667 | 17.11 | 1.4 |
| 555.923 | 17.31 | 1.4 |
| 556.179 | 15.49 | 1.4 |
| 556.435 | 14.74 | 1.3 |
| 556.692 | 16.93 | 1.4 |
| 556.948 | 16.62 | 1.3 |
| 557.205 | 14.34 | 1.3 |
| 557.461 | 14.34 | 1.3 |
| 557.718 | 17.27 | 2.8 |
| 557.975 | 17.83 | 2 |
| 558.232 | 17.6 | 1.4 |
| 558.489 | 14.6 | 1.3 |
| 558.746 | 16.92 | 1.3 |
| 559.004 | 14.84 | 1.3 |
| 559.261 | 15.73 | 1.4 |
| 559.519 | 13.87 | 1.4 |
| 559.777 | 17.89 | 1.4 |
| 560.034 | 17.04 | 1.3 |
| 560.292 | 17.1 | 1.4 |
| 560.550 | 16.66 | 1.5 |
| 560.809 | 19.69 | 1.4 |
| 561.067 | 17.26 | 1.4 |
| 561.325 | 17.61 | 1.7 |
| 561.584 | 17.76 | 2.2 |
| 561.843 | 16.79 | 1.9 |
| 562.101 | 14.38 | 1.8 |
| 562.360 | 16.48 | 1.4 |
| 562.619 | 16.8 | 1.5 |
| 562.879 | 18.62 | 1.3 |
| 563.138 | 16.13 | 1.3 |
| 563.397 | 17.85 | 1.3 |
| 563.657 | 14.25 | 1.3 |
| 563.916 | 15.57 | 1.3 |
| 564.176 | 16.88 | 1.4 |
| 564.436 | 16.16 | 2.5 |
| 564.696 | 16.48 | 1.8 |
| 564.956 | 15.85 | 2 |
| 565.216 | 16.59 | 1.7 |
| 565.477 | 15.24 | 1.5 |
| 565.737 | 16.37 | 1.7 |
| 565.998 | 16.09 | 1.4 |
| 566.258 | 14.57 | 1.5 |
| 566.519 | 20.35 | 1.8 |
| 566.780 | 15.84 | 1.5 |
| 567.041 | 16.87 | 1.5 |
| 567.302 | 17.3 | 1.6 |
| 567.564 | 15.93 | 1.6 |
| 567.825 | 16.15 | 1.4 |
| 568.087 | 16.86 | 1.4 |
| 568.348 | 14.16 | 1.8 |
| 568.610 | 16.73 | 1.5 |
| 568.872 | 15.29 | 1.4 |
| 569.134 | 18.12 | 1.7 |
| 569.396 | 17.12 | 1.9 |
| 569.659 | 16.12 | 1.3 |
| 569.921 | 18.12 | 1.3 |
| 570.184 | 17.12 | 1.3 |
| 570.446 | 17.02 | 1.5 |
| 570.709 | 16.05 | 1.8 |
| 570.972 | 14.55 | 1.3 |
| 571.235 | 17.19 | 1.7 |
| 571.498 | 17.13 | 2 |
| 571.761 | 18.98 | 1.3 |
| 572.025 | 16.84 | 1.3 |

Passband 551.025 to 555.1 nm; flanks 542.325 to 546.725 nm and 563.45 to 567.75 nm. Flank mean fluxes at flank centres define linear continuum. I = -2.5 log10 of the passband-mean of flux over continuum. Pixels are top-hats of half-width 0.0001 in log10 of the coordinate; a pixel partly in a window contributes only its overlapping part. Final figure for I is 0.00 mag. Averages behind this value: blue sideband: 16.9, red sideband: 16.3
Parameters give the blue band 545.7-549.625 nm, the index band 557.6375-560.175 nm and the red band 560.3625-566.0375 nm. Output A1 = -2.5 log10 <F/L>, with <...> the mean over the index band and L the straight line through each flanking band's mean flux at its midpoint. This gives 0.02 mag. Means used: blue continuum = 17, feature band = 16.3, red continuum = 16.6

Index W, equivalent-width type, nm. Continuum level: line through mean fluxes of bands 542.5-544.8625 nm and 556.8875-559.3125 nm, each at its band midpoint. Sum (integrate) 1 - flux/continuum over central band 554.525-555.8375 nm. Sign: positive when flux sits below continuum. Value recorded -0.08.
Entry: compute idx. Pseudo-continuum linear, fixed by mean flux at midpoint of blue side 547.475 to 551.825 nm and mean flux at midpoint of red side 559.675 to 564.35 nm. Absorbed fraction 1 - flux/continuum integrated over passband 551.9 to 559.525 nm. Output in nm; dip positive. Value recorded 0.151 nm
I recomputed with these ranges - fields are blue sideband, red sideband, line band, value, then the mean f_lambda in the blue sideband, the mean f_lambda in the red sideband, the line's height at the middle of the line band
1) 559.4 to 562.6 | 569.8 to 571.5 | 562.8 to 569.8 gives 0.024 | 16.9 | 16.7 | 16.8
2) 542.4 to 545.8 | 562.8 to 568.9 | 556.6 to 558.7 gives 0.027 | 17.1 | 16.3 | 16.6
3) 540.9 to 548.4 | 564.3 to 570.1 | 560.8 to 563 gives -0.038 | 16.7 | 16.5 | 16.5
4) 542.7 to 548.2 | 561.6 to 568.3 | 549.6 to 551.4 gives 0.010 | 16.8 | 16.4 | 16.7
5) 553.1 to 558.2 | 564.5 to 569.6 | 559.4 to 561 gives -0.035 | 16.6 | 16.4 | 16.5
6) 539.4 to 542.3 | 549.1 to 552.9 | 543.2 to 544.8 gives -0.063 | 16.6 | 16.7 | 16.6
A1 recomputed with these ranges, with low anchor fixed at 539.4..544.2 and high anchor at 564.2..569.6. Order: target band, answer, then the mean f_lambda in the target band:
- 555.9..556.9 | 0.04 mag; 16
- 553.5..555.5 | -0.03 mag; 17.1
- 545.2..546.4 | 0.08 mag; 15.7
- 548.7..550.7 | -0.04 mag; 17.4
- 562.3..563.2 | -0.04 mag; 17.1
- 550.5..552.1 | 0.06 mag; 15.8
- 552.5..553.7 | 0.02 mag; 16.4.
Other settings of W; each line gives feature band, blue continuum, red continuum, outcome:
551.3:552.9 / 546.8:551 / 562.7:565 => 0.07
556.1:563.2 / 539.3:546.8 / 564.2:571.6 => 0.03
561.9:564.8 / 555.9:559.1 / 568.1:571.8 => 0.00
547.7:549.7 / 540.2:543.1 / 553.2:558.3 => -0.09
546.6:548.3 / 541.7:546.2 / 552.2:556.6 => -0.01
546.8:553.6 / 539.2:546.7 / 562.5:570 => -0.06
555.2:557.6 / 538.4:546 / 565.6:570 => 0.10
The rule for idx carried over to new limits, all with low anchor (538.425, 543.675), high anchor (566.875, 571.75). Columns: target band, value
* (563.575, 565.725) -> 0.088 nm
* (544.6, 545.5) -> 0.033 nm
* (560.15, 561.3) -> -0.071 nm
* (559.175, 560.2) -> 0.028 nm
